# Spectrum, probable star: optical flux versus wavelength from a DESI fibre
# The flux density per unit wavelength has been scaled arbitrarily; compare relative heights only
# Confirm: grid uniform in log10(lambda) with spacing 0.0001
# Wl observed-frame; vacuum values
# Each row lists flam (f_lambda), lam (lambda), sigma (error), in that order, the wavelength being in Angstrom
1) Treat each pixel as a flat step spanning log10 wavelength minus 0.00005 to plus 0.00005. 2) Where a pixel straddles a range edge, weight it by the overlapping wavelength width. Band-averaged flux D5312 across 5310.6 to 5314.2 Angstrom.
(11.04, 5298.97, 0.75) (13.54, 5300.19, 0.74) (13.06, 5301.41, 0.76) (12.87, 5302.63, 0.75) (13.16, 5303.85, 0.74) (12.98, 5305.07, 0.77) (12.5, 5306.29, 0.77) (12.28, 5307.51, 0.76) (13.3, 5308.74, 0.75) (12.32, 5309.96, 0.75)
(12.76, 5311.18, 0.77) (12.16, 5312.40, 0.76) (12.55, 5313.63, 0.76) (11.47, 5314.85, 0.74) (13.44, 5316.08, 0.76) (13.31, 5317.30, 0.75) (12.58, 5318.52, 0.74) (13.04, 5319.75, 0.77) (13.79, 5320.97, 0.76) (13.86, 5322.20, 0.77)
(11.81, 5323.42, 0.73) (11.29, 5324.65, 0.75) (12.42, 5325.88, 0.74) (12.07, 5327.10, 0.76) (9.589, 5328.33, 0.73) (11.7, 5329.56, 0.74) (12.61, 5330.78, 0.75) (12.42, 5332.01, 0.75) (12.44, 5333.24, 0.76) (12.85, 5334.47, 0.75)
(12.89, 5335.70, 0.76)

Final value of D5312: 12.5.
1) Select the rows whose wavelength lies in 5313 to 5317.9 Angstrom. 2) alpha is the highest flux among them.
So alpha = 13.44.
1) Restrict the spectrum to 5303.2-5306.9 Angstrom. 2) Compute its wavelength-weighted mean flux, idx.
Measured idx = 12.9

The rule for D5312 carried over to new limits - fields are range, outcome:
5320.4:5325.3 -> 12.7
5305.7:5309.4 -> 12.7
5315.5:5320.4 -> 13.1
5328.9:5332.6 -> 12.2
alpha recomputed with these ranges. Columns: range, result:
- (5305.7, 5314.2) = 13.3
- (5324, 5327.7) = 12.42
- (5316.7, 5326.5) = 13.86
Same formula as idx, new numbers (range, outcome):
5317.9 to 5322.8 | 13.3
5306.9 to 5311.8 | 12.7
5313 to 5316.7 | 12.5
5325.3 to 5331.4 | 11.7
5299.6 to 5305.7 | 13.1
